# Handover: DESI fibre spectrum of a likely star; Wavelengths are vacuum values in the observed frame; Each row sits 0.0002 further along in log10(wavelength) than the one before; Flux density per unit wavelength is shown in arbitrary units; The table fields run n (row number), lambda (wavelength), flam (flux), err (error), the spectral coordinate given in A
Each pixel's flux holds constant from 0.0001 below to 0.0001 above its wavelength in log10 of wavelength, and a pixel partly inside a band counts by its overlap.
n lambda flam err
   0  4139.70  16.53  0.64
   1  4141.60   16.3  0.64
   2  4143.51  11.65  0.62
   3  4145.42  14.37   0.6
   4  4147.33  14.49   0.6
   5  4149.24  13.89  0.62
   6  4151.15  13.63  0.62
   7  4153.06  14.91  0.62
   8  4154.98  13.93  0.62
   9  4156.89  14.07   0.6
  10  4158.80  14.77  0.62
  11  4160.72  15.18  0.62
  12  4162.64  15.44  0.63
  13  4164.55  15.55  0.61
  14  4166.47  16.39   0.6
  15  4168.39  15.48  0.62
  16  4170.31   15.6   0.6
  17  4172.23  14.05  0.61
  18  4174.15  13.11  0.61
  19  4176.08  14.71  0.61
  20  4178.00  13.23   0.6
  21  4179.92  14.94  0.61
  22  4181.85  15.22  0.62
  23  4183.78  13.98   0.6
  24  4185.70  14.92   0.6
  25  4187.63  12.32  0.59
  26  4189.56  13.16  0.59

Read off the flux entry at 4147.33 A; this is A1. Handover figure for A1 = 14.49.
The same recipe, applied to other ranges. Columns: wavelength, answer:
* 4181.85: 15.22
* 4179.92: 14.94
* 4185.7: 14.92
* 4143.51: 11.65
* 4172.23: 14.05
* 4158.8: 14.77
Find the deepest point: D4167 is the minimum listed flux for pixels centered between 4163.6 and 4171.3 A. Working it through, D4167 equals 15.48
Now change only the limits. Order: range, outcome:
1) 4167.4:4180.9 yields 13.11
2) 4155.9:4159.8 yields 14.07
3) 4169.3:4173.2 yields 14.05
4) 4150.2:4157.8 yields 13.63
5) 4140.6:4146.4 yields 11.65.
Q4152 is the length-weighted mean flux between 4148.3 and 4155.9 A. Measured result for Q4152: 14.1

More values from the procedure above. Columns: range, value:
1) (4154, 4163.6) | 14.7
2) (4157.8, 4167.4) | 15.5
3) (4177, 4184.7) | 14.3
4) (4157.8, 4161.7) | 15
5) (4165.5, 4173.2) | 15.4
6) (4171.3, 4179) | 13.8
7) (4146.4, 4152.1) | 14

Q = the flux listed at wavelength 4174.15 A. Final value 13.11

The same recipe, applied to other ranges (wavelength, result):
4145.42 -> 14.37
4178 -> 13.23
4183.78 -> 13.98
